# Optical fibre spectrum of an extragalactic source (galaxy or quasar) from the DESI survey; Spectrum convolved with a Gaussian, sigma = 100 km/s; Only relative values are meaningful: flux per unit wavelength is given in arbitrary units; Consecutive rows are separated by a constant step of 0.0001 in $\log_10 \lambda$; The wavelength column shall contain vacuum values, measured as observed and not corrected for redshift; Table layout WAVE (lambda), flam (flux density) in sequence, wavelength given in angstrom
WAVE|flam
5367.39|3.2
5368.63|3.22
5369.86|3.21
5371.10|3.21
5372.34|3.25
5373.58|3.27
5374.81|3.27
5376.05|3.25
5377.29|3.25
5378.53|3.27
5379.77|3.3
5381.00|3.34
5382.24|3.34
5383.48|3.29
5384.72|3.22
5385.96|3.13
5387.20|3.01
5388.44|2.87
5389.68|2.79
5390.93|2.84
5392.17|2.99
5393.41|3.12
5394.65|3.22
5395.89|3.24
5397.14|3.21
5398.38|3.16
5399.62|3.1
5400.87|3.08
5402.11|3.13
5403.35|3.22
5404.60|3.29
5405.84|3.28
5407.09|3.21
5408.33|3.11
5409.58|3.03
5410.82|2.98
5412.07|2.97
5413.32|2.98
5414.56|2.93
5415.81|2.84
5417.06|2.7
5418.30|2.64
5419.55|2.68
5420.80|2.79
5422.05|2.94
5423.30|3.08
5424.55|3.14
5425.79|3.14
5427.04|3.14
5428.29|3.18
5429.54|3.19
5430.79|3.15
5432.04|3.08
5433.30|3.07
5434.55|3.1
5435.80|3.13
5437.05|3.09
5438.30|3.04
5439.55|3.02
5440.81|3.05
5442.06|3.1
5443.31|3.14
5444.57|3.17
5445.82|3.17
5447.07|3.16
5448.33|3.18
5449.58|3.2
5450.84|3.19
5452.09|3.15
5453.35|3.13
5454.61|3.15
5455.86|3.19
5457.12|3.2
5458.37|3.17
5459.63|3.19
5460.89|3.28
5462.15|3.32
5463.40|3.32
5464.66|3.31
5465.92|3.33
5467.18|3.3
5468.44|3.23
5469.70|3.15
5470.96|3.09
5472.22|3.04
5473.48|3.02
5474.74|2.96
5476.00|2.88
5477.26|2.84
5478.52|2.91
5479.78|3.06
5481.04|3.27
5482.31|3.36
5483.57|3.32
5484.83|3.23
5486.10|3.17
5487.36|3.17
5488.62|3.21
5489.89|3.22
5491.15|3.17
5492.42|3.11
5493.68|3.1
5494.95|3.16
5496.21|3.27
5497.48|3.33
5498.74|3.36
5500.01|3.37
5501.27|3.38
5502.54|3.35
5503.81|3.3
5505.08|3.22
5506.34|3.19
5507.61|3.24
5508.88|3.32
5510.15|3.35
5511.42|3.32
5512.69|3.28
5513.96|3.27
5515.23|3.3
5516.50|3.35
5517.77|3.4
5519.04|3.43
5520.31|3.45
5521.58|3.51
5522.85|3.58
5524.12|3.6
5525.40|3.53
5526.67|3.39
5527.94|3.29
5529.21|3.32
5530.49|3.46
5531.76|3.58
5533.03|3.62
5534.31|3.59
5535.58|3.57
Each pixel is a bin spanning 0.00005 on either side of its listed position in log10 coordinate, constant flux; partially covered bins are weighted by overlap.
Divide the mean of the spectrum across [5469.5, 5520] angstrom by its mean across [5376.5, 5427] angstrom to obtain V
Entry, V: 1.05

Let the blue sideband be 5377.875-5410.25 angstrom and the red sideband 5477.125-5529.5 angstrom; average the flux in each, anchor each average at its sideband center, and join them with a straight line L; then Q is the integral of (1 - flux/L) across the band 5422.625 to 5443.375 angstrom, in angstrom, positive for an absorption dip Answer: 0.6 angstrom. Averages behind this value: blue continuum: 3.15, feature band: 3.11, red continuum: 3.29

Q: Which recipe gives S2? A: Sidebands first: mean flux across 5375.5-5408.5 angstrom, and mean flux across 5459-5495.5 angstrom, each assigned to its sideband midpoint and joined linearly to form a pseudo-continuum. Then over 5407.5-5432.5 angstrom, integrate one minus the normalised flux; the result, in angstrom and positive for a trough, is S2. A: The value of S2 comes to 1.4 angstrom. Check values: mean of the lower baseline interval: 3.16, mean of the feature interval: 2.99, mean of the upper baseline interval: 3.16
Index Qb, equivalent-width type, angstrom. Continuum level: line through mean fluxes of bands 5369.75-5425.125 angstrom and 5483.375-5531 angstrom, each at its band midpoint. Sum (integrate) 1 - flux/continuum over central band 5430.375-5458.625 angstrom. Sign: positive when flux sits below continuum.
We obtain 0.5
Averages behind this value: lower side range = 3.09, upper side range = 3.32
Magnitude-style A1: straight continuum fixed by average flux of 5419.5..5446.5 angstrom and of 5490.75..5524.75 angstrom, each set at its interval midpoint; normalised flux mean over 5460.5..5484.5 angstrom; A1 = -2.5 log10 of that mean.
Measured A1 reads 0.02 mag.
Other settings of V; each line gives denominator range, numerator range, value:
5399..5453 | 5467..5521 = 1.05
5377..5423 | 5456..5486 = 1.03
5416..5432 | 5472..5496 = 1.05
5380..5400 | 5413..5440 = 0.96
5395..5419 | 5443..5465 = 1.05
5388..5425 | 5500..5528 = 1.12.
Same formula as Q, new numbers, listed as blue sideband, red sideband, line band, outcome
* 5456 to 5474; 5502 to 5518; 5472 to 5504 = 0.8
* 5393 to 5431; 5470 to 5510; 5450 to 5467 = -0.5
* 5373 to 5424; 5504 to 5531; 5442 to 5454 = 0.1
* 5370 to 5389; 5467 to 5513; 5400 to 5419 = 1.1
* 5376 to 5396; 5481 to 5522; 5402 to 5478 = 2.7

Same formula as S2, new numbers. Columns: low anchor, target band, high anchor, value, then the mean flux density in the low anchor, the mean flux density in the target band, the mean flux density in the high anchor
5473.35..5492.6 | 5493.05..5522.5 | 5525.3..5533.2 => -0.2 angstrom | 3.12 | 3.32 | 3.44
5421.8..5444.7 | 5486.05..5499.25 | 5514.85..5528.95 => 0.5 angstrom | 3.1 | 3.21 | 3.44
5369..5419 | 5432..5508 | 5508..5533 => 2.7 angstrom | 3.11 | 3.17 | 3.41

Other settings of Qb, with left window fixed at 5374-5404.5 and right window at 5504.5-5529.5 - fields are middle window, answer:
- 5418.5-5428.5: 0.70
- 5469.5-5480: 1.00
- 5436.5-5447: 0.46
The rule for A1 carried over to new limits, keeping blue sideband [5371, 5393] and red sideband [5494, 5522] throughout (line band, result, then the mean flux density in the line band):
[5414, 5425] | 0.13 mag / 2.85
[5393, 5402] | 0.01 mag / 3.16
